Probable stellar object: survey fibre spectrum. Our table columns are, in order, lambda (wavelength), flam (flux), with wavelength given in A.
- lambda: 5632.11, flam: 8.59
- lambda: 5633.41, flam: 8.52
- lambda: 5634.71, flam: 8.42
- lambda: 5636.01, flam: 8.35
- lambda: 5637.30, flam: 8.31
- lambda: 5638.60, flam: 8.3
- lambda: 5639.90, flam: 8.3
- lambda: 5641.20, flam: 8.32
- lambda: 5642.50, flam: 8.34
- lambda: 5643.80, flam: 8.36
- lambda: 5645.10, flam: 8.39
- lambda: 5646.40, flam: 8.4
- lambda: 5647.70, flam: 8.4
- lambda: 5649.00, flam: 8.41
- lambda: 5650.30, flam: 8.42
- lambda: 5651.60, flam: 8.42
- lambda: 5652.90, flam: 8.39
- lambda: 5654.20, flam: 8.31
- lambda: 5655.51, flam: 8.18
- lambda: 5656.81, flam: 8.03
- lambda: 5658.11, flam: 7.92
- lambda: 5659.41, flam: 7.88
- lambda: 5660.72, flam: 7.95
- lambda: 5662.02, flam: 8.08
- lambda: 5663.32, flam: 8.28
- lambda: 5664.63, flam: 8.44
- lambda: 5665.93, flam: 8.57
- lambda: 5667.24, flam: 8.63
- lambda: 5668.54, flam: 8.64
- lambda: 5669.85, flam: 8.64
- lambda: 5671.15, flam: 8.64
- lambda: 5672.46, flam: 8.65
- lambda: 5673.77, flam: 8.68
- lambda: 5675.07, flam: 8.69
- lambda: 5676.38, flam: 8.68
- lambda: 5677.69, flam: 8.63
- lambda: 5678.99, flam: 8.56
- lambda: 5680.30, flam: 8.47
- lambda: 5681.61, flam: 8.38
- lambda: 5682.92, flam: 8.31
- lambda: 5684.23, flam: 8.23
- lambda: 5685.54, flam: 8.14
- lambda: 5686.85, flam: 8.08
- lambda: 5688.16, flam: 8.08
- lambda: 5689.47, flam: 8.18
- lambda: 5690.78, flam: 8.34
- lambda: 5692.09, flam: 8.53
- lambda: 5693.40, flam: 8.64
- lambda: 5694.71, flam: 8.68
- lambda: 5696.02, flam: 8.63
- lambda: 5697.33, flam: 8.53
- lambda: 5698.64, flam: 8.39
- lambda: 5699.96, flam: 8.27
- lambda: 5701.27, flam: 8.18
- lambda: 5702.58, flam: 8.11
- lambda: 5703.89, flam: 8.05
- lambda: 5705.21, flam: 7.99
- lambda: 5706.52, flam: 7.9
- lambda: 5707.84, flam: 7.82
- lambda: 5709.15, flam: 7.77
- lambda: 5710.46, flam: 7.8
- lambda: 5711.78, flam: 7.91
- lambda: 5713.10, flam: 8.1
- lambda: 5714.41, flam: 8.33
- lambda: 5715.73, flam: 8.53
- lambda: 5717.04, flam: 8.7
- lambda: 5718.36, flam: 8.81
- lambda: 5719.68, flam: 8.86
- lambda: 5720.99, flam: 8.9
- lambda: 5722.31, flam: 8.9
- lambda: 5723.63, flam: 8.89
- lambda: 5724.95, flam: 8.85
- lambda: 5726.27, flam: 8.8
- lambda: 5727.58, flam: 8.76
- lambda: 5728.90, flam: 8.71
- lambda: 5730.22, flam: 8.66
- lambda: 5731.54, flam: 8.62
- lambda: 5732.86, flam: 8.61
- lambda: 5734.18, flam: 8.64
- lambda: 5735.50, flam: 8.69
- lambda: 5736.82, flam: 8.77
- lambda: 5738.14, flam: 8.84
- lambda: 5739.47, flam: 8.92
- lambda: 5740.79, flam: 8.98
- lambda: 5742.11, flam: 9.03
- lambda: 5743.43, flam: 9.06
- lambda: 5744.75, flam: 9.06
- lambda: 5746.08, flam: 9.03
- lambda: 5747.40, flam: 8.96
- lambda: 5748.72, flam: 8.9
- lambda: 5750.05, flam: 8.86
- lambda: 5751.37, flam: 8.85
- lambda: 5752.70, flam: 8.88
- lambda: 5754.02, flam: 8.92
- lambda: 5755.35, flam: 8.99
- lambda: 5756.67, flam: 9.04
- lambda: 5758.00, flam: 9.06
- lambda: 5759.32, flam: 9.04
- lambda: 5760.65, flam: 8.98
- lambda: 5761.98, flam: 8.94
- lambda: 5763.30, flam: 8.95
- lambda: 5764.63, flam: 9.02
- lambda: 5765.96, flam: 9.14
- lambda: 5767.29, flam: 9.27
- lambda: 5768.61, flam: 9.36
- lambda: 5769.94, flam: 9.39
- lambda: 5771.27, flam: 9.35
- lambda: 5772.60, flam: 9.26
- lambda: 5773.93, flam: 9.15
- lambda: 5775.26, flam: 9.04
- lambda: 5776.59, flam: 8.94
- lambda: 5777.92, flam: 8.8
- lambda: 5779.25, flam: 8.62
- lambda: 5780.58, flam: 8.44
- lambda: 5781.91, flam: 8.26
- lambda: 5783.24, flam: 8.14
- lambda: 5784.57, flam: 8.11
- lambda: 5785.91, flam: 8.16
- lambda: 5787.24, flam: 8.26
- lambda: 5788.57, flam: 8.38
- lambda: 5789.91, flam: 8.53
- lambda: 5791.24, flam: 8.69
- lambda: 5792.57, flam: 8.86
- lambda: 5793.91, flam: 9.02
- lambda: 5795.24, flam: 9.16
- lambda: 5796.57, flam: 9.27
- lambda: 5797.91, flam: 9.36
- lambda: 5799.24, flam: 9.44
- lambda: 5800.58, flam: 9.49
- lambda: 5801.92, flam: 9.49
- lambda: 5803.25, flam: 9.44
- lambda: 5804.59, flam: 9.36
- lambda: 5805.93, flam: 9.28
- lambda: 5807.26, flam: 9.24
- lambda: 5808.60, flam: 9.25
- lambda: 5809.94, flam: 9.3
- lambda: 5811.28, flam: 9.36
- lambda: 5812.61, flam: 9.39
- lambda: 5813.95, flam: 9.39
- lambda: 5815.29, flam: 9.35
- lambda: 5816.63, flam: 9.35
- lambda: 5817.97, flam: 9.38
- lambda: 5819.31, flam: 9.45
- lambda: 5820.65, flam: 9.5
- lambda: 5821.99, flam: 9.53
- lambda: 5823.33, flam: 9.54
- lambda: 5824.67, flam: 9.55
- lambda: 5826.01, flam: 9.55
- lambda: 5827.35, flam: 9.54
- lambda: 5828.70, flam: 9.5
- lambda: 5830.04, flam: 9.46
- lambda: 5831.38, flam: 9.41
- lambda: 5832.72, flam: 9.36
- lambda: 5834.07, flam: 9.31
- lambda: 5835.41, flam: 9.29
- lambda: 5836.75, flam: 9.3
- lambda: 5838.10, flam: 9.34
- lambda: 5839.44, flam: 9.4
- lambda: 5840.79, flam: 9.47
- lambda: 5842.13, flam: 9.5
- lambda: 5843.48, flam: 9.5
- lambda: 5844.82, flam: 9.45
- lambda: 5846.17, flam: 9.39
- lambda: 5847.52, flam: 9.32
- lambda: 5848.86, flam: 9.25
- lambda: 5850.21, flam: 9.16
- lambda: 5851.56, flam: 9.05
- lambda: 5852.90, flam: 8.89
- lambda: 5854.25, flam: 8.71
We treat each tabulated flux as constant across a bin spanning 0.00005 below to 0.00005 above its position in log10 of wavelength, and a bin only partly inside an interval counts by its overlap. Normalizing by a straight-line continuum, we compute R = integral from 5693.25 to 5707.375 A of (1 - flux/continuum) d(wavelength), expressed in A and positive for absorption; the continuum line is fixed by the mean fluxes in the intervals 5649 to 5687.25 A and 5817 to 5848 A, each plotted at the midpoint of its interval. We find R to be 0.49 A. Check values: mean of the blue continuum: 8.38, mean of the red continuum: 9.44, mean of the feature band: 8.29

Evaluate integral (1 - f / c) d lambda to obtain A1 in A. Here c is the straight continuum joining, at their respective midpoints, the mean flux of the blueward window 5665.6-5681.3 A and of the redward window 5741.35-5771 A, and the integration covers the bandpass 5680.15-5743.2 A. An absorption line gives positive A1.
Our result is 2.5 A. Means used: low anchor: 8.62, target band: 8.47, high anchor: 9.04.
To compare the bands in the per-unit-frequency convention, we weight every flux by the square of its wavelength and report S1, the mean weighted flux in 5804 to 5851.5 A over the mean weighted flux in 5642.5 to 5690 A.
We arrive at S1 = 1.19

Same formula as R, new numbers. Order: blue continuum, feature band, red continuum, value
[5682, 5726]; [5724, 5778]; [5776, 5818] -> -1.8 A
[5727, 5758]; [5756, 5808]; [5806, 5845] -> 0.9 A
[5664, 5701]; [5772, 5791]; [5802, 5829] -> 1.2 A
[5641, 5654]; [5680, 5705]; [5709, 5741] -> 0.6 A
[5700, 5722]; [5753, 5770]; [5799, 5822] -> -0.5 A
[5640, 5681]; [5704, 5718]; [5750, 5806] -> 0.9 A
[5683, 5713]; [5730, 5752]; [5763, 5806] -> -0.7 A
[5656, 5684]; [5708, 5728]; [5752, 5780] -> 0.5 A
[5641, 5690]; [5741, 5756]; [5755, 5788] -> -0.3 A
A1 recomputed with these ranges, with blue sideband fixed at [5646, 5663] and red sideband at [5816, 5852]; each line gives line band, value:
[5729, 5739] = 0.1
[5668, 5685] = -0.4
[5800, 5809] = -0.2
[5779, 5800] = 1.0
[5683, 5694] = 0.2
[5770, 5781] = 0.0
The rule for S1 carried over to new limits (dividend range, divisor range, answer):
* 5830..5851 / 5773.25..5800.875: 1.09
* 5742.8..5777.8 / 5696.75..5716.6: 1.14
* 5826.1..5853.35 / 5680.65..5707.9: 1.19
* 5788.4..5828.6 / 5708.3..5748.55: 1.10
